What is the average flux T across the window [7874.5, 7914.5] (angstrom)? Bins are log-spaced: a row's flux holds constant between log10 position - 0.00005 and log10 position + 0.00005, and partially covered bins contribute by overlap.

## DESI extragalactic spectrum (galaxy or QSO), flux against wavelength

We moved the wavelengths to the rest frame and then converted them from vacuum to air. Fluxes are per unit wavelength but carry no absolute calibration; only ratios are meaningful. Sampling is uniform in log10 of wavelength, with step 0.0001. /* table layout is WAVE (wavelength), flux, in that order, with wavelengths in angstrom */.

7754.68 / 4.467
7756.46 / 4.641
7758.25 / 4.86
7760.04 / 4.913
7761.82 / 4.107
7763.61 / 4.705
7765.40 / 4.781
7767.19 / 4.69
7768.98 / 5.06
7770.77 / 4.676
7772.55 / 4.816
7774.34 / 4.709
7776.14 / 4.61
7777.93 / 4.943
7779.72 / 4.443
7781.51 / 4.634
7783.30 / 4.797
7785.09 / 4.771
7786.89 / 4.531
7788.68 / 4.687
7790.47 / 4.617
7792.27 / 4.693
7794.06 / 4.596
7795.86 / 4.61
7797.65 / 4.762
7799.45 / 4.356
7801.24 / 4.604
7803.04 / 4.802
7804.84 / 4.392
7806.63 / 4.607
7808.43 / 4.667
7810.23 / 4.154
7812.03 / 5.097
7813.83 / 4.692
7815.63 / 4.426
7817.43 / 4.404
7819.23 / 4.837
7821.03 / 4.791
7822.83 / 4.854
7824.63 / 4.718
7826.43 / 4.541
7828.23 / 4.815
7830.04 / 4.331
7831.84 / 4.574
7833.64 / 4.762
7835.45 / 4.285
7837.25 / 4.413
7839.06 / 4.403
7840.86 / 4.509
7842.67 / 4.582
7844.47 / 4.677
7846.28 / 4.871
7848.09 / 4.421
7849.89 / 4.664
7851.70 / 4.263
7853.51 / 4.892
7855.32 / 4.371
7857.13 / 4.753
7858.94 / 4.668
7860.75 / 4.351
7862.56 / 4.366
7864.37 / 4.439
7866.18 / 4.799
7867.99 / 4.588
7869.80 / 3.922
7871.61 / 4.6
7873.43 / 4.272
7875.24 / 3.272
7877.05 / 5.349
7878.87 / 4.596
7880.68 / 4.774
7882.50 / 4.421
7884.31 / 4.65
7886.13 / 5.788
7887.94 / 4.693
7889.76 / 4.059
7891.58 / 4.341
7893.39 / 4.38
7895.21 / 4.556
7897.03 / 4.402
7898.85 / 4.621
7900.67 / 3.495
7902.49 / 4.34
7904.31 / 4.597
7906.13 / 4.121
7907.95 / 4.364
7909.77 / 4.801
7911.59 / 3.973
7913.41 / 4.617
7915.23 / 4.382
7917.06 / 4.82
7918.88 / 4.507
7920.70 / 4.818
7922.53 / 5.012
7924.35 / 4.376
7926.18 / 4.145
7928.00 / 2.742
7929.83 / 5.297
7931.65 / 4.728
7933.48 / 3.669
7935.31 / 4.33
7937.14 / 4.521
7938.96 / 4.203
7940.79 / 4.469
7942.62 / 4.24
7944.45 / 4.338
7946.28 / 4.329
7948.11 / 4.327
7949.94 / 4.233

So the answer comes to 4.47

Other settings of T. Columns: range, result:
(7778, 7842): 4.61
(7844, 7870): 4.55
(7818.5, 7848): 4.62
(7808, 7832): 4.64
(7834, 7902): 4.5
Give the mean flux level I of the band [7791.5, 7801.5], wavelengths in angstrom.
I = 4.61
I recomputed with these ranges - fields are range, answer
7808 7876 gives 4.53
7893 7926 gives 4.45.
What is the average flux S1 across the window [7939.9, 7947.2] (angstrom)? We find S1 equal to 4.34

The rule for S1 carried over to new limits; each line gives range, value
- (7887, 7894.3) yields 4.38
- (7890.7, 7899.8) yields 4.46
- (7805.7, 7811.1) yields 4.48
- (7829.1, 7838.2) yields 4.47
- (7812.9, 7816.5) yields 4.56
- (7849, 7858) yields 4.58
